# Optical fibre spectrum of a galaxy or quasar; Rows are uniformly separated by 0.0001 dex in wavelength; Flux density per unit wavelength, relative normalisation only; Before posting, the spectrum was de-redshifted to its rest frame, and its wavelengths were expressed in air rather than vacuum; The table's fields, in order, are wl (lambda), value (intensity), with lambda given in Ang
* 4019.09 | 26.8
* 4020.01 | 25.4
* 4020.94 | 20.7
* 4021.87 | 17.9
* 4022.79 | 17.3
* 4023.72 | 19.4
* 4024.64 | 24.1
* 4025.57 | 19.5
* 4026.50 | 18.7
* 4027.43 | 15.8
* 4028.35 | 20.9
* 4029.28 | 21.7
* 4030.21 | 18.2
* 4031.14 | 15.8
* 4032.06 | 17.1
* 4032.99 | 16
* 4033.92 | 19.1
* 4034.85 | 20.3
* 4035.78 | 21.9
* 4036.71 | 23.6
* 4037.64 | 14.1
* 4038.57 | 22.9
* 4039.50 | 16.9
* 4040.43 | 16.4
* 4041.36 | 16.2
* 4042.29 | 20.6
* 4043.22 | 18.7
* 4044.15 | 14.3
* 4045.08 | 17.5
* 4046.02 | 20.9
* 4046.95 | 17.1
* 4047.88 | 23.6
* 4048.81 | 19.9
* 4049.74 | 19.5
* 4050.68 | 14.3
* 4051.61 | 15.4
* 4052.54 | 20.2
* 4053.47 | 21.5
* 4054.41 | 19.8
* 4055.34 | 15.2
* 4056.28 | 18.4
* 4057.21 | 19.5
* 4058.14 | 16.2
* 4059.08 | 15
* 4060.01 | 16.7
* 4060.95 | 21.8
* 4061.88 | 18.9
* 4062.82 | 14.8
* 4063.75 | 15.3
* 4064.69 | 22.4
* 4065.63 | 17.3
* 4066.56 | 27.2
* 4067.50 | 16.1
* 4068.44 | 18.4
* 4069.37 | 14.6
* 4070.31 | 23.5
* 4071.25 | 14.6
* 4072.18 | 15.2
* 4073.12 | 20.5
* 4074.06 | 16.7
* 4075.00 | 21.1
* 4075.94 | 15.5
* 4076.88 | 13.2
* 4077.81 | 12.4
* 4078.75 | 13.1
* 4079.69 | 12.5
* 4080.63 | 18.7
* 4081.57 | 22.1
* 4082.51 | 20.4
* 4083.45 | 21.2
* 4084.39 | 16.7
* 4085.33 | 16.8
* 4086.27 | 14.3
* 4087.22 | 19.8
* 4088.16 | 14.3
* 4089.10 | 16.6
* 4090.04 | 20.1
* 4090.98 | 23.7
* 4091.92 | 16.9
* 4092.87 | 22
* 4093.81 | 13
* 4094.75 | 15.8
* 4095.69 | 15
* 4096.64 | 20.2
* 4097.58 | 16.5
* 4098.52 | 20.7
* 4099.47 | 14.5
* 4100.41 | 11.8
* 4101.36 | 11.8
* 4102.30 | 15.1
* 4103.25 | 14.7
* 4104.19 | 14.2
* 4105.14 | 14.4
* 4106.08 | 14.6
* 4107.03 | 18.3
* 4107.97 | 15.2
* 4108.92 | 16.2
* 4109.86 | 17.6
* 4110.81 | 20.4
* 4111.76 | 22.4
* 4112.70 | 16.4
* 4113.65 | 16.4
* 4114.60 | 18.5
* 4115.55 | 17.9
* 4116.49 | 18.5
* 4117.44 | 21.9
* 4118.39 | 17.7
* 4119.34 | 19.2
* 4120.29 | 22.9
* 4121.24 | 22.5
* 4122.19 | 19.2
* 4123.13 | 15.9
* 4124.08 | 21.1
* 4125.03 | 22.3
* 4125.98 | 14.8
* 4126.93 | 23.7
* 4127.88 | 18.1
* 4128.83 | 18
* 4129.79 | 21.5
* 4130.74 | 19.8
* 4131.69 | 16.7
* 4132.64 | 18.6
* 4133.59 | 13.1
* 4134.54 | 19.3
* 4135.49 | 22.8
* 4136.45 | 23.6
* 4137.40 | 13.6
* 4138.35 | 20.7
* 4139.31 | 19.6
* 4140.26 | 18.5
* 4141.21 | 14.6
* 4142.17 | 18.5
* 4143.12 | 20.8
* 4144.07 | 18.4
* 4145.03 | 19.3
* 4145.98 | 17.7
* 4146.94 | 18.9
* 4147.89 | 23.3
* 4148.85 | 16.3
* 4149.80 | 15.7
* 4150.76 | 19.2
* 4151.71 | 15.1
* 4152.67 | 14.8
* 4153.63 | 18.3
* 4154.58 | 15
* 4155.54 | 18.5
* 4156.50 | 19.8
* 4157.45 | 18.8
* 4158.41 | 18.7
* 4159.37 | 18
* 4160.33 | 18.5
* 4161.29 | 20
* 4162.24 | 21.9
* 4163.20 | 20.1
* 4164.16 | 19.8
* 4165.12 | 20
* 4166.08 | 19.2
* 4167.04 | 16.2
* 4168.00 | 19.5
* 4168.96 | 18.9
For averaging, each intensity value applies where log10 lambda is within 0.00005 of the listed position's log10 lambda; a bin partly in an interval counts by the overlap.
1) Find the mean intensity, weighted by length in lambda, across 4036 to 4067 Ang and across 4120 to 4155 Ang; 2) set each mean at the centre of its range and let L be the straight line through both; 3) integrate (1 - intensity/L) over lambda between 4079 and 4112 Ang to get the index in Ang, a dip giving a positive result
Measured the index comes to 2.8 Ang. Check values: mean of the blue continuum 18.6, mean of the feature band 17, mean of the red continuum 18.7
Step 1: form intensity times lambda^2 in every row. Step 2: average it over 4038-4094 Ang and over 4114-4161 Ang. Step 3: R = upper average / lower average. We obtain 1.08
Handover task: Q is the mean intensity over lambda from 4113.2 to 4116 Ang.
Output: 17.6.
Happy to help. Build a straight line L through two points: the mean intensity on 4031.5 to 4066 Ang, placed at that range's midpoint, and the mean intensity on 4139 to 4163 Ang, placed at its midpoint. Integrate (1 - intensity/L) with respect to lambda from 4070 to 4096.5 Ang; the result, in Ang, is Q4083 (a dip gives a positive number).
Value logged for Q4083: 1.5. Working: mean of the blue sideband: 18.4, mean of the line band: 17.3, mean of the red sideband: 18.3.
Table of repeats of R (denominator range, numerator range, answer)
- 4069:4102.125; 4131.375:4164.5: 1.12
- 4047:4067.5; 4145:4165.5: 1.04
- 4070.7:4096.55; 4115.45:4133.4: 1.15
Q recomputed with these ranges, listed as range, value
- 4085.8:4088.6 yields 16.1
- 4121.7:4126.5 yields 18.7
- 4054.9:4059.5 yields 16.9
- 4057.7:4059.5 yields 15.6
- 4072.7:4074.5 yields 18.6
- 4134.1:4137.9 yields 19.8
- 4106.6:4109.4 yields 16.6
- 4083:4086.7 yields 17.3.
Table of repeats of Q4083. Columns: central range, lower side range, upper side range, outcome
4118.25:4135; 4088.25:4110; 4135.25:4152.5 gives -1.35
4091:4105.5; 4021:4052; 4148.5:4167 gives 1.92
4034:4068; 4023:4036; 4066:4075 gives 0.43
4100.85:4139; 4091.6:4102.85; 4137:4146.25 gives -2.32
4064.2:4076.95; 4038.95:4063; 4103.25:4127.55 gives -0.18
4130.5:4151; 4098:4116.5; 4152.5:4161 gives -1.29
